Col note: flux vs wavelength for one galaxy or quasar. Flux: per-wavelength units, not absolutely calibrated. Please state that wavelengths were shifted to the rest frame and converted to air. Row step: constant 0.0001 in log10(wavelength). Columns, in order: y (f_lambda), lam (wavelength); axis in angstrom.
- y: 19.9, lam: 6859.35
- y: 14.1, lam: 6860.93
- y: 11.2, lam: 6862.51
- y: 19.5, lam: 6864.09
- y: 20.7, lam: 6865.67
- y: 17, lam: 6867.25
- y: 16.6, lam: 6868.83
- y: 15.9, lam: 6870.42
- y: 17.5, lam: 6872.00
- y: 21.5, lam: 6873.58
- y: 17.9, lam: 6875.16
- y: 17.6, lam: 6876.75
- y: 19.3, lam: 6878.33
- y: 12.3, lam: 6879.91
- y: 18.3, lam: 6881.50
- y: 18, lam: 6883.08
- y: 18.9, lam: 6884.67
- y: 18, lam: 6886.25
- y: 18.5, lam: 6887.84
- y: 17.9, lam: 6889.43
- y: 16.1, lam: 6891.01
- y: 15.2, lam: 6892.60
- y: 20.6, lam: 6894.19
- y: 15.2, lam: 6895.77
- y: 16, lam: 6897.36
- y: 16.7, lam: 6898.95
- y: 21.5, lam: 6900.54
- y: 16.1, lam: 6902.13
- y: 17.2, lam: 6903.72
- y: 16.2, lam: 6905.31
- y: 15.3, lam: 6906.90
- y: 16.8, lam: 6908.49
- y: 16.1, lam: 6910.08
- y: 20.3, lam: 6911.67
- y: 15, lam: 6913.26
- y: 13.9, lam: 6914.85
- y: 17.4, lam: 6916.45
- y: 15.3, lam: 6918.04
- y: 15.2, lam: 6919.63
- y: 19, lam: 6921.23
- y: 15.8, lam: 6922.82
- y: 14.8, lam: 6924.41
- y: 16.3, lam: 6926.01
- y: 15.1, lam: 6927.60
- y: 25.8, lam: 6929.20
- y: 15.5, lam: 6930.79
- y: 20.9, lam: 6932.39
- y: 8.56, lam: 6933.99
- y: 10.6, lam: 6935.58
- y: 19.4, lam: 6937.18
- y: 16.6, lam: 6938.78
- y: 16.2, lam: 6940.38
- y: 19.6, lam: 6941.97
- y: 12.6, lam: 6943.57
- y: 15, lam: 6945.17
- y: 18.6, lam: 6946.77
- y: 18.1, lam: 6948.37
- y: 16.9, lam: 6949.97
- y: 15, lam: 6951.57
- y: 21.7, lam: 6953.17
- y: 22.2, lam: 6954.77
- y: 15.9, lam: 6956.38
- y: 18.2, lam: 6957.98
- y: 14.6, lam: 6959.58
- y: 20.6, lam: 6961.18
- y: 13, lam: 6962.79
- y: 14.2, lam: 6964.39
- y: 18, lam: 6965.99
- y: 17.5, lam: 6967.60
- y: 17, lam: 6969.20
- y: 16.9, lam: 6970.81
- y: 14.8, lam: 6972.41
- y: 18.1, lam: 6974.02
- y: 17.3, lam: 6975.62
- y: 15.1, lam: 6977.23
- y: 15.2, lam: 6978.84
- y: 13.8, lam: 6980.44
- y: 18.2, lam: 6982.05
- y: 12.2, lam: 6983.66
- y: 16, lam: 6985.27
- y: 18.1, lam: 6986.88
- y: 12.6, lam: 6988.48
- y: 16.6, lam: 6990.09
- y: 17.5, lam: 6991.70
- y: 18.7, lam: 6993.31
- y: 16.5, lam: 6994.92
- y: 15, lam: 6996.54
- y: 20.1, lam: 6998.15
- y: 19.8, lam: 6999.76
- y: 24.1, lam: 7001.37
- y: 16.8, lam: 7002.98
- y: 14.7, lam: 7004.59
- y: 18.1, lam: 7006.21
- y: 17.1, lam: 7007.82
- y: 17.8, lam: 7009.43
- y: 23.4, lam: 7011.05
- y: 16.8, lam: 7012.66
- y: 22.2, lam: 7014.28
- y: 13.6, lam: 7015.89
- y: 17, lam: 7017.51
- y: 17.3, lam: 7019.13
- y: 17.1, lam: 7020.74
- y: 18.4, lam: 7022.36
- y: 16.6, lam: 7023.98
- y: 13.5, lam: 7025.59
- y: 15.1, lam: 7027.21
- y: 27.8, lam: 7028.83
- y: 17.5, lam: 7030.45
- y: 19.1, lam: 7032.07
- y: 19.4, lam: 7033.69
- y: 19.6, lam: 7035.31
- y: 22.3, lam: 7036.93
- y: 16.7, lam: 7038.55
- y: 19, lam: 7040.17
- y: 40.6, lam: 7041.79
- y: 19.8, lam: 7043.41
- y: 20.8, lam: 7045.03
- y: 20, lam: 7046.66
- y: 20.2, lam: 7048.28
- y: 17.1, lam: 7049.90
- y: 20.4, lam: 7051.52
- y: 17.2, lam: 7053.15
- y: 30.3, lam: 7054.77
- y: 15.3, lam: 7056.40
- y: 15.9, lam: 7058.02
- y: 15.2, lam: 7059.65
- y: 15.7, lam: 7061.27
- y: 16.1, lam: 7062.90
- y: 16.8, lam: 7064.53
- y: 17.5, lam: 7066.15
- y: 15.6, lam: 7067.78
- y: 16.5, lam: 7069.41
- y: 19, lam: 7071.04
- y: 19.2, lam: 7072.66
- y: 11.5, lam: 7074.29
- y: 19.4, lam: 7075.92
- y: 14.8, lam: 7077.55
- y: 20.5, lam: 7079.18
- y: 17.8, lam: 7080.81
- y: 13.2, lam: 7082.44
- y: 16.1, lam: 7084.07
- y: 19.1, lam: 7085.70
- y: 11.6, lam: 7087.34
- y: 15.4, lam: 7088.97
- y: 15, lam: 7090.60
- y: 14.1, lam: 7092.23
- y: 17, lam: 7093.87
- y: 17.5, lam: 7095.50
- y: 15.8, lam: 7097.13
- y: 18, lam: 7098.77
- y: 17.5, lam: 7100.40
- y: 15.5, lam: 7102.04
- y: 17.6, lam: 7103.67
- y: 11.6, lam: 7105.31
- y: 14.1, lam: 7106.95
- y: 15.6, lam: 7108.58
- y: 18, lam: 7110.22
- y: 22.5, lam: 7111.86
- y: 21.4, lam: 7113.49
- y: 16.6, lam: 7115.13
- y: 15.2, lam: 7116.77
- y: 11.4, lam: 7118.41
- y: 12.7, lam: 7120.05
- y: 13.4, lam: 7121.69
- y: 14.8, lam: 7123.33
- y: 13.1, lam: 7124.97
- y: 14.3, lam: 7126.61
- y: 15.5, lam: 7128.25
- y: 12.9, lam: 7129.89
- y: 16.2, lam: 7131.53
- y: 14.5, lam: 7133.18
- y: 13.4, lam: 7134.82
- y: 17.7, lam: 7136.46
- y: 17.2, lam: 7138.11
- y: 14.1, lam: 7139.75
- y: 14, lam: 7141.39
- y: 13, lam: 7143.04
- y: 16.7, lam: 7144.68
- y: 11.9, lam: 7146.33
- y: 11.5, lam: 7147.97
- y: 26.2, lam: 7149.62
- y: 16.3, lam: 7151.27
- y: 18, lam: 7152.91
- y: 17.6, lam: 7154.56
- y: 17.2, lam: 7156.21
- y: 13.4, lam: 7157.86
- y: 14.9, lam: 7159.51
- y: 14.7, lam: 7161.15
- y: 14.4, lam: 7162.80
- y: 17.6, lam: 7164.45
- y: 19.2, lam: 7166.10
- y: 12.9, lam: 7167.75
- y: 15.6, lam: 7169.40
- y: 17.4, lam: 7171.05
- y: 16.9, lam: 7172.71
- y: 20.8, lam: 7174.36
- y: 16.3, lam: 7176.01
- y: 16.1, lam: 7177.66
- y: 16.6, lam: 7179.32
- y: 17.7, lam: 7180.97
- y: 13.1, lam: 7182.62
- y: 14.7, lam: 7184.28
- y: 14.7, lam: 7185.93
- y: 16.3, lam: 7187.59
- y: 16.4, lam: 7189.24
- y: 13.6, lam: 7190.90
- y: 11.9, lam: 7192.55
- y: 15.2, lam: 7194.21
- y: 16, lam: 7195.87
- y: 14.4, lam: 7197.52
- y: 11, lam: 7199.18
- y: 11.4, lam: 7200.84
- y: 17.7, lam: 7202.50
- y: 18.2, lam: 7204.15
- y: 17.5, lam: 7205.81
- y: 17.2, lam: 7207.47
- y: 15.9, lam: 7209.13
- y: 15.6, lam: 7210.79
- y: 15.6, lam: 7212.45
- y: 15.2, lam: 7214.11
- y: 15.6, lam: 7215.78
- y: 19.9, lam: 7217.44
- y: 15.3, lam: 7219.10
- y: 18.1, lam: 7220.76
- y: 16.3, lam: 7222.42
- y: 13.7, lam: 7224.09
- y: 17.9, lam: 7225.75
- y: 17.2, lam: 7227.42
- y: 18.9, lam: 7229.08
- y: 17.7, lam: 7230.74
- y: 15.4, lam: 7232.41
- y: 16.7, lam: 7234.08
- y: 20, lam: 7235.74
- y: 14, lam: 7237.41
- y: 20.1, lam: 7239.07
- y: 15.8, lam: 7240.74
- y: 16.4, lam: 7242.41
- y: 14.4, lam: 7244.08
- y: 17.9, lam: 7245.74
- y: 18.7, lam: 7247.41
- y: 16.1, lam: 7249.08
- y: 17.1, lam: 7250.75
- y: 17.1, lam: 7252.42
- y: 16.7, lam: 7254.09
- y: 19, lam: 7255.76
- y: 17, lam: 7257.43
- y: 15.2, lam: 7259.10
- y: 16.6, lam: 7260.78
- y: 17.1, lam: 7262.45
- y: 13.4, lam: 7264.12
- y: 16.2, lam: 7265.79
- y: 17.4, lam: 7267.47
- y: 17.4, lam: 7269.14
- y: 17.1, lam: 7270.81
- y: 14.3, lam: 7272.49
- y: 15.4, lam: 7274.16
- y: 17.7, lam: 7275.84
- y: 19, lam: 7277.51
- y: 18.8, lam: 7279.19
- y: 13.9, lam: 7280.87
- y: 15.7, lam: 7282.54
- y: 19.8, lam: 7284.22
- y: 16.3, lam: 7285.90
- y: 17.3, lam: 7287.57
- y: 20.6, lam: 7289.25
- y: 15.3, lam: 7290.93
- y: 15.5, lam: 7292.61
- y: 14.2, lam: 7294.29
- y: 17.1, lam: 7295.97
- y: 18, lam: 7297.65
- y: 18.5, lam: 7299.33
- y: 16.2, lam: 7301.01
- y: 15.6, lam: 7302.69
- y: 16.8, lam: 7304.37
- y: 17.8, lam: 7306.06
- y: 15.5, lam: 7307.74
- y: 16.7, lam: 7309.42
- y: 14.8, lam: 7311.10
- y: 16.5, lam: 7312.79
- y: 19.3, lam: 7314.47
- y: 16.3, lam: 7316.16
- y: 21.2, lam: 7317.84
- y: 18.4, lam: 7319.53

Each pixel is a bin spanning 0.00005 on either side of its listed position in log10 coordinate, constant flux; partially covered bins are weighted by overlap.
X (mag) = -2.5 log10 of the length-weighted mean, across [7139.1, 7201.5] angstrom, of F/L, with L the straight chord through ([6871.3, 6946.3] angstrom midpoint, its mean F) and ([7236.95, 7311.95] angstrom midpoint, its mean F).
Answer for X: 0.08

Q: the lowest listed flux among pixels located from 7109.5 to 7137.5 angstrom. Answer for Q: 11.4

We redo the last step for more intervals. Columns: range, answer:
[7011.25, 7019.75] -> 13.6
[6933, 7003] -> 8.56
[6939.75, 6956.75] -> 12.6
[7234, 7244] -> 14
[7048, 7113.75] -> 11.5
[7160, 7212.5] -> 11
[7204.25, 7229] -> 13.7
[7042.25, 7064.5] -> 15.2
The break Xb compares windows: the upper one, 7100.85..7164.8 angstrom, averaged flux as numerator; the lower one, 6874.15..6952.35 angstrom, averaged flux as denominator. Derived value 0.93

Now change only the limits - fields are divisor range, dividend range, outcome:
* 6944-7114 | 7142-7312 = 0.93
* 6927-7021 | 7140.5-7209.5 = 0.92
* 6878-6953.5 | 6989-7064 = 1.12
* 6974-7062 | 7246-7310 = 0.91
